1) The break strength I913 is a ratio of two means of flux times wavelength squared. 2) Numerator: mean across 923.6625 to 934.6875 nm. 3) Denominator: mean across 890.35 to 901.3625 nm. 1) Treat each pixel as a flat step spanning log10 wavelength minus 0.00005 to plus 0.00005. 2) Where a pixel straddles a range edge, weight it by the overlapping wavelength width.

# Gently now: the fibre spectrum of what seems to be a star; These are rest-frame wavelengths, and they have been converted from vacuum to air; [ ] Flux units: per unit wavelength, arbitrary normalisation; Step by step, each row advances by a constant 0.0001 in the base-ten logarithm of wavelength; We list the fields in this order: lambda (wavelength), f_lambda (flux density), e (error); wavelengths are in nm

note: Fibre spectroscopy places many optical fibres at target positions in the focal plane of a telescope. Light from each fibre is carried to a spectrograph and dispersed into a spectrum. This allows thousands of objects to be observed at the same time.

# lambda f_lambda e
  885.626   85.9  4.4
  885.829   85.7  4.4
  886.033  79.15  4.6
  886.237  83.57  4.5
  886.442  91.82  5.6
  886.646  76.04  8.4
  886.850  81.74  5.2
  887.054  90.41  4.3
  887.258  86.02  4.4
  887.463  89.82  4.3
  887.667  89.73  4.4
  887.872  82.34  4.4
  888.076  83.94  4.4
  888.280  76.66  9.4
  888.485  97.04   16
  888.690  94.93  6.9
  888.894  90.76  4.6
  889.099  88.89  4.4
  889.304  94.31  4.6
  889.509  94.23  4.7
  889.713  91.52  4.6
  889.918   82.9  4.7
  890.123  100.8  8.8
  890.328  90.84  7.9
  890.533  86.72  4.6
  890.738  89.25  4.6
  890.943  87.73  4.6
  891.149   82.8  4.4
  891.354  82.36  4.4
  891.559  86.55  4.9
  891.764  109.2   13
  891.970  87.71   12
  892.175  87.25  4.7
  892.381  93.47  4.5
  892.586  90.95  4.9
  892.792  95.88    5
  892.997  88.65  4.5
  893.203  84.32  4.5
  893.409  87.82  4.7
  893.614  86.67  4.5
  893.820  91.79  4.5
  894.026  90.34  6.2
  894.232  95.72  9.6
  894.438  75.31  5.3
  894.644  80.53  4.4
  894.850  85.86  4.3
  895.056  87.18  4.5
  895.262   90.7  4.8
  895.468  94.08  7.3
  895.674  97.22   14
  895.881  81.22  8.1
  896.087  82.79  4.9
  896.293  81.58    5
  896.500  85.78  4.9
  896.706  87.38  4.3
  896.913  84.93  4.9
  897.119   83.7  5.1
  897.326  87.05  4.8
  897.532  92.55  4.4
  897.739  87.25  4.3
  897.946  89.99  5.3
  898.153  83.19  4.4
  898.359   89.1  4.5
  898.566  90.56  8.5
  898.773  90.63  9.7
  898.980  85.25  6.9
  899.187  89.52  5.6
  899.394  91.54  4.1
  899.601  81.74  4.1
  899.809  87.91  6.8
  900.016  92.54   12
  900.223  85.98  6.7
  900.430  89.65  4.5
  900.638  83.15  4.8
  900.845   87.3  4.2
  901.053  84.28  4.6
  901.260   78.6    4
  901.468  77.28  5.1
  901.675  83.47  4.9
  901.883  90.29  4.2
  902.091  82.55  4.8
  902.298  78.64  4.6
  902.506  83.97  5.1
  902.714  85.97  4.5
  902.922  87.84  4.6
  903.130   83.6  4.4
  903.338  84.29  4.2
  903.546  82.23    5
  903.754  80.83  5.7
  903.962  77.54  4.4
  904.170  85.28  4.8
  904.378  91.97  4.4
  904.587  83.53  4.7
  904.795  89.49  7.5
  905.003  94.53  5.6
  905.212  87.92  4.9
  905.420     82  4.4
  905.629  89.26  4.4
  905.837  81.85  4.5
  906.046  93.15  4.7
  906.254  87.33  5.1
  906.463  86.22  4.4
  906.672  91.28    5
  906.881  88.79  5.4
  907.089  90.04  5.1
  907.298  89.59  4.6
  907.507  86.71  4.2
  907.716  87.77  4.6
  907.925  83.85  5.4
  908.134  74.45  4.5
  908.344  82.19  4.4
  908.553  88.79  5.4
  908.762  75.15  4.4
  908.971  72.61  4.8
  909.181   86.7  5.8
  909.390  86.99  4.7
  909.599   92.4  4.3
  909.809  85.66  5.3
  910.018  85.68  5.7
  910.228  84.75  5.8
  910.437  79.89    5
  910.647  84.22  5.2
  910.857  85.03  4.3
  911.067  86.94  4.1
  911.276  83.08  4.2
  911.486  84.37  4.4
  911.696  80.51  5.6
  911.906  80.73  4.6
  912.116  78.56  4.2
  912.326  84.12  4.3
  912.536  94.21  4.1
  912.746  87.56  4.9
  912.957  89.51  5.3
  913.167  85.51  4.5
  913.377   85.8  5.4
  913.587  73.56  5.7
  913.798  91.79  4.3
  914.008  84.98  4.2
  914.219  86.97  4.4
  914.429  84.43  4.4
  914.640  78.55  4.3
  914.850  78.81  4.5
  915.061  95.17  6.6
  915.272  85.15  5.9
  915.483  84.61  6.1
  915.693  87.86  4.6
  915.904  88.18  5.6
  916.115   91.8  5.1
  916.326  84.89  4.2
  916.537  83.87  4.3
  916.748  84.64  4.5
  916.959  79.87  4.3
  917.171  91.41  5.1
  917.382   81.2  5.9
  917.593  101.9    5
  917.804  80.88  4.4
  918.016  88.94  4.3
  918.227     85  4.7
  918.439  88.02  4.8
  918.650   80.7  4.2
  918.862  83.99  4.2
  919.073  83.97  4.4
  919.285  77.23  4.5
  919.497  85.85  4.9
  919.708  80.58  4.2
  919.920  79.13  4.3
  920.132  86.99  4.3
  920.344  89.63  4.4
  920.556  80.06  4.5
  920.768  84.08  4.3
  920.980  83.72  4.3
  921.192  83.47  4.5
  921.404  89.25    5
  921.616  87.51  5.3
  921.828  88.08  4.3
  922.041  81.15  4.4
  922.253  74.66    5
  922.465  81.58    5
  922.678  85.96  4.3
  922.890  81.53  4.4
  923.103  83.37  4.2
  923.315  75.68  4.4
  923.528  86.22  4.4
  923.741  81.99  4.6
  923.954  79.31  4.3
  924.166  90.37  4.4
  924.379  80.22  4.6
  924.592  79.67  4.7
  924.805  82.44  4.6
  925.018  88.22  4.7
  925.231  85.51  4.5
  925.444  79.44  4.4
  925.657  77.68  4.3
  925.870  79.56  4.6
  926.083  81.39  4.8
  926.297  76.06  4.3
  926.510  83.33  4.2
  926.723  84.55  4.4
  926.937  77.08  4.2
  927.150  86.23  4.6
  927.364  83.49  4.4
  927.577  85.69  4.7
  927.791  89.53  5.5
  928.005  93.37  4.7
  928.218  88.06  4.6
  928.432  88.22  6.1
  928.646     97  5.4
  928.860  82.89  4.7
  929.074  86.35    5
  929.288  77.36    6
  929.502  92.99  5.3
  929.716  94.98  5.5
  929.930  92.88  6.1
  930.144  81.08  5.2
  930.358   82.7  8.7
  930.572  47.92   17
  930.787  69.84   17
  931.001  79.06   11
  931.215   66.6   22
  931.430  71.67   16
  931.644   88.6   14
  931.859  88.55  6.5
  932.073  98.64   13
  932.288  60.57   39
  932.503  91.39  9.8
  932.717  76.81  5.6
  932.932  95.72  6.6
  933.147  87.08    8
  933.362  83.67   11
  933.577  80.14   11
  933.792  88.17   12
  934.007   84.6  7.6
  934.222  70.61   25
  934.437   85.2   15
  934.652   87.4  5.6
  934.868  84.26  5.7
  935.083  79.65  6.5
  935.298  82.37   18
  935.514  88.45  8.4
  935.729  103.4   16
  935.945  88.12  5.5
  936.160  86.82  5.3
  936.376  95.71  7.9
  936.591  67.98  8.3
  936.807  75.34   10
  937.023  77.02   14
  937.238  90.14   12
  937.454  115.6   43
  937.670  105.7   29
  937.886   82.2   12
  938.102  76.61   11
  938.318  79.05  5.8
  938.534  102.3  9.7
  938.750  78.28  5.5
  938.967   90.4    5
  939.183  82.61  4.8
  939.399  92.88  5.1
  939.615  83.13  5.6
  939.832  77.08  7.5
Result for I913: 1.0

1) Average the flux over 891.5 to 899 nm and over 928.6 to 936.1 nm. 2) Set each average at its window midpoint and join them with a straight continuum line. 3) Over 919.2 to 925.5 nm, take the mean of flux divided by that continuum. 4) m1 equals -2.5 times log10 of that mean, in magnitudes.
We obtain 0.019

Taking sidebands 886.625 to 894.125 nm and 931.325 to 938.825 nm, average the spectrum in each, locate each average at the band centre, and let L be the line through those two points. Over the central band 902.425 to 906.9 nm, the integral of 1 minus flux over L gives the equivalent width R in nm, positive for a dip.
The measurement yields 0.089 nm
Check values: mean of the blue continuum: 89.1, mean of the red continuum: 85.7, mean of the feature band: 86.3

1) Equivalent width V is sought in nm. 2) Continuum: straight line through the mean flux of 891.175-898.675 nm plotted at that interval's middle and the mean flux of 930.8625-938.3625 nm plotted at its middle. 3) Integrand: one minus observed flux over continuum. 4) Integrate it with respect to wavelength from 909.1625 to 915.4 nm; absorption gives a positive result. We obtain 0.12 nm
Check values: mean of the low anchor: 88.2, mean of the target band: 85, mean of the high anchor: 84.7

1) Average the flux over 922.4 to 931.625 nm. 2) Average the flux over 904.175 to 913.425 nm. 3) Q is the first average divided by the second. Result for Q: 0.96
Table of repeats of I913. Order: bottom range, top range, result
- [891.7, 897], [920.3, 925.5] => 1.00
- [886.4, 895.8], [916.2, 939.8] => 1.03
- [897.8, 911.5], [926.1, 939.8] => 1.05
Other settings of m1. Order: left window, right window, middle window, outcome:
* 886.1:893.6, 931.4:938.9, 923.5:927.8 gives 0.05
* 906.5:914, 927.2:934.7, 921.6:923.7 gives 0.02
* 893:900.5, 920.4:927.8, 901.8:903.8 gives 0.03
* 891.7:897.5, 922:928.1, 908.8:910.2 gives 0.01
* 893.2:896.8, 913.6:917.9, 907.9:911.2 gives 0.04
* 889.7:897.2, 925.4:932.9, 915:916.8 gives -0.03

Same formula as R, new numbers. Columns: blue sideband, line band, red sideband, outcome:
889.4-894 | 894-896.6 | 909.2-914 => 0.070 nm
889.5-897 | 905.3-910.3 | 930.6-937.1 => 0.046 nm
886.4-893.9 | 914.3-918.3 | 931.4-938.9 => 0.045 nm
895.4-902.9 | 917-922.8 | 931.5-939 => 0.109 nm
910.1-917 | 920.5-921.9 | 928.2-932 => -0.029 nm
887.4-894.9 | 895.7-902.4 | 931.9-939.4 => 0.194 nm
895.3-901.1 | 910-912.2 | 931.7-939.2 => 0.101 nm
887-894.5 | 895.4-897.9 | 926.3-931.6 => 0.036 nm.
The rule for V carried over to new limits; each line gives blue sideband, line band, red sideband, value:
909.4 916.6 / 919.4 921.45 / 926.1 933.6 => 0.01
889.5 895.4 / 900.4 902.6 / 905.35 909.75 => 0.09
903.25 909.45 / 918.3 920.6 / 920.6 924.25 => 0.01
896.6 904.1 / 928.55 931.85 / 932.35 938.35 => 0.19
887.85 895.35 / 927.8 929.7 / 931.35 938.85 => -0.05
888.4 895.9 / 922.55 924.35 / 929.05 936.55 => 0.04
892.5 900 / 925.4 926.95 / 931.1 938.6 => 0.10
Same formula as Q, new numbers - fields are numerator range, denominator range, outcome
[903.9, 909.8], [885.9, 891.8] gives 0.98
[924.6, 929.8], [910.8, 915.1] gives 1.00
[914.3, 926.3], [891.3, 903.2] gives 0.96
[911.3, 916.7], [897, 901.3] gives 0.98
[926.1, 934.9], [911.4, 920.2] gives 0.98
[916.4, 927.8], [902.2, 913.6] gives 0.98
